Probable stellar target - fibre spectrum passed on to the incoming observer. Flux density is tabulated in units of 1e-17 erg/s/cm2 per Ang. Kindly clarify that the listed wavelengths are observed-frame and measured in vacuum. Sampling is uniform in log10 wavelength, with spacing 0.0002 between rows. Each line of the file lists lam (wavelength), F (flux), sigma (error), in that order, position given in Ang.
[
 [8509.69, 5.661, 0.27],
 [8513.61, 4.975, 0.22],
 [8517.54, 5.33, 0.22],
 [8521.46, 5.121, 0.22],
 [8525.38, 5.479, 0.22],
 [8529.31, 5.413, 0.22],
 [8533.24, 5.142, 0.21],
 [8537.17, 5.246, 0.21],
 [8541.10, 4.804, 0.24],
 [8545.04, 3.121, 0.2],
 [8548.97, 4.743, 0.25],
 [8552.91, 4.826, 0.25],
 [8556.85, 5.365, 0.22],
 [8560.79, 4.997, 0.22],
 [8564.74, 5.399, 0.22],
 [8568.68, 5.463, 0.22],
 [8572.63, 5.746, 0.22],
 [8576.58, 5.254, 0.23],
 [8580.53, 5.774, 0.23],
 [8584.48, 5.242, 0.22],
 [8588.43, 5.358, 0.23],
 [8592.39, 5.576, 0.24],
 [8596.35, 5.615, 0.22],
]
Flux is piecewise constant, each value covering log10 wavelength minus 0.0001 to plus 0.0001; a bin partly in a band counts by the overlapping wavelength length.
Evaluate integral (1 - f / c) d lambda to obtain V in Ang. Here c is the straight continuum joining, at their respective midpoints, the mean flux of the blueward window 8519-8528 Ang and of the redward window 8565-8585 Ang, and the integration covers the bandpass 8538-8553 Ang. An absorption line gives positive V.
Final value 2.8 Ang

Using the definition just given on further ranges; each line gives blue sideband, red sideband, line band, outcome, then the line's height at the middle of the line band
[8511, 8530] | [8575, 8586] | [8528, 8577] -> 3.0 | 5.36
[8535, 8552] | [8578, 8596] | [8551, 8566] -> -0.9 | 4.85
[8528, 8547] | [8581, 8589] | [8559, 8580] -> -0.9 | 5.17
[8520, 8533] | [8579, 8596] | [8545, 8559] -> 1.8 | 5.39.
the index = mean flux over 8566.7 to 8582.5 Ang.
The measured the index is 5.56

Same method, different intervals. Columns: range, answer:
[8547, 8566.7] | 5.06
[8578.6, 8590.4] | 5.46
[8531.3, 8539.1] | 5.19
